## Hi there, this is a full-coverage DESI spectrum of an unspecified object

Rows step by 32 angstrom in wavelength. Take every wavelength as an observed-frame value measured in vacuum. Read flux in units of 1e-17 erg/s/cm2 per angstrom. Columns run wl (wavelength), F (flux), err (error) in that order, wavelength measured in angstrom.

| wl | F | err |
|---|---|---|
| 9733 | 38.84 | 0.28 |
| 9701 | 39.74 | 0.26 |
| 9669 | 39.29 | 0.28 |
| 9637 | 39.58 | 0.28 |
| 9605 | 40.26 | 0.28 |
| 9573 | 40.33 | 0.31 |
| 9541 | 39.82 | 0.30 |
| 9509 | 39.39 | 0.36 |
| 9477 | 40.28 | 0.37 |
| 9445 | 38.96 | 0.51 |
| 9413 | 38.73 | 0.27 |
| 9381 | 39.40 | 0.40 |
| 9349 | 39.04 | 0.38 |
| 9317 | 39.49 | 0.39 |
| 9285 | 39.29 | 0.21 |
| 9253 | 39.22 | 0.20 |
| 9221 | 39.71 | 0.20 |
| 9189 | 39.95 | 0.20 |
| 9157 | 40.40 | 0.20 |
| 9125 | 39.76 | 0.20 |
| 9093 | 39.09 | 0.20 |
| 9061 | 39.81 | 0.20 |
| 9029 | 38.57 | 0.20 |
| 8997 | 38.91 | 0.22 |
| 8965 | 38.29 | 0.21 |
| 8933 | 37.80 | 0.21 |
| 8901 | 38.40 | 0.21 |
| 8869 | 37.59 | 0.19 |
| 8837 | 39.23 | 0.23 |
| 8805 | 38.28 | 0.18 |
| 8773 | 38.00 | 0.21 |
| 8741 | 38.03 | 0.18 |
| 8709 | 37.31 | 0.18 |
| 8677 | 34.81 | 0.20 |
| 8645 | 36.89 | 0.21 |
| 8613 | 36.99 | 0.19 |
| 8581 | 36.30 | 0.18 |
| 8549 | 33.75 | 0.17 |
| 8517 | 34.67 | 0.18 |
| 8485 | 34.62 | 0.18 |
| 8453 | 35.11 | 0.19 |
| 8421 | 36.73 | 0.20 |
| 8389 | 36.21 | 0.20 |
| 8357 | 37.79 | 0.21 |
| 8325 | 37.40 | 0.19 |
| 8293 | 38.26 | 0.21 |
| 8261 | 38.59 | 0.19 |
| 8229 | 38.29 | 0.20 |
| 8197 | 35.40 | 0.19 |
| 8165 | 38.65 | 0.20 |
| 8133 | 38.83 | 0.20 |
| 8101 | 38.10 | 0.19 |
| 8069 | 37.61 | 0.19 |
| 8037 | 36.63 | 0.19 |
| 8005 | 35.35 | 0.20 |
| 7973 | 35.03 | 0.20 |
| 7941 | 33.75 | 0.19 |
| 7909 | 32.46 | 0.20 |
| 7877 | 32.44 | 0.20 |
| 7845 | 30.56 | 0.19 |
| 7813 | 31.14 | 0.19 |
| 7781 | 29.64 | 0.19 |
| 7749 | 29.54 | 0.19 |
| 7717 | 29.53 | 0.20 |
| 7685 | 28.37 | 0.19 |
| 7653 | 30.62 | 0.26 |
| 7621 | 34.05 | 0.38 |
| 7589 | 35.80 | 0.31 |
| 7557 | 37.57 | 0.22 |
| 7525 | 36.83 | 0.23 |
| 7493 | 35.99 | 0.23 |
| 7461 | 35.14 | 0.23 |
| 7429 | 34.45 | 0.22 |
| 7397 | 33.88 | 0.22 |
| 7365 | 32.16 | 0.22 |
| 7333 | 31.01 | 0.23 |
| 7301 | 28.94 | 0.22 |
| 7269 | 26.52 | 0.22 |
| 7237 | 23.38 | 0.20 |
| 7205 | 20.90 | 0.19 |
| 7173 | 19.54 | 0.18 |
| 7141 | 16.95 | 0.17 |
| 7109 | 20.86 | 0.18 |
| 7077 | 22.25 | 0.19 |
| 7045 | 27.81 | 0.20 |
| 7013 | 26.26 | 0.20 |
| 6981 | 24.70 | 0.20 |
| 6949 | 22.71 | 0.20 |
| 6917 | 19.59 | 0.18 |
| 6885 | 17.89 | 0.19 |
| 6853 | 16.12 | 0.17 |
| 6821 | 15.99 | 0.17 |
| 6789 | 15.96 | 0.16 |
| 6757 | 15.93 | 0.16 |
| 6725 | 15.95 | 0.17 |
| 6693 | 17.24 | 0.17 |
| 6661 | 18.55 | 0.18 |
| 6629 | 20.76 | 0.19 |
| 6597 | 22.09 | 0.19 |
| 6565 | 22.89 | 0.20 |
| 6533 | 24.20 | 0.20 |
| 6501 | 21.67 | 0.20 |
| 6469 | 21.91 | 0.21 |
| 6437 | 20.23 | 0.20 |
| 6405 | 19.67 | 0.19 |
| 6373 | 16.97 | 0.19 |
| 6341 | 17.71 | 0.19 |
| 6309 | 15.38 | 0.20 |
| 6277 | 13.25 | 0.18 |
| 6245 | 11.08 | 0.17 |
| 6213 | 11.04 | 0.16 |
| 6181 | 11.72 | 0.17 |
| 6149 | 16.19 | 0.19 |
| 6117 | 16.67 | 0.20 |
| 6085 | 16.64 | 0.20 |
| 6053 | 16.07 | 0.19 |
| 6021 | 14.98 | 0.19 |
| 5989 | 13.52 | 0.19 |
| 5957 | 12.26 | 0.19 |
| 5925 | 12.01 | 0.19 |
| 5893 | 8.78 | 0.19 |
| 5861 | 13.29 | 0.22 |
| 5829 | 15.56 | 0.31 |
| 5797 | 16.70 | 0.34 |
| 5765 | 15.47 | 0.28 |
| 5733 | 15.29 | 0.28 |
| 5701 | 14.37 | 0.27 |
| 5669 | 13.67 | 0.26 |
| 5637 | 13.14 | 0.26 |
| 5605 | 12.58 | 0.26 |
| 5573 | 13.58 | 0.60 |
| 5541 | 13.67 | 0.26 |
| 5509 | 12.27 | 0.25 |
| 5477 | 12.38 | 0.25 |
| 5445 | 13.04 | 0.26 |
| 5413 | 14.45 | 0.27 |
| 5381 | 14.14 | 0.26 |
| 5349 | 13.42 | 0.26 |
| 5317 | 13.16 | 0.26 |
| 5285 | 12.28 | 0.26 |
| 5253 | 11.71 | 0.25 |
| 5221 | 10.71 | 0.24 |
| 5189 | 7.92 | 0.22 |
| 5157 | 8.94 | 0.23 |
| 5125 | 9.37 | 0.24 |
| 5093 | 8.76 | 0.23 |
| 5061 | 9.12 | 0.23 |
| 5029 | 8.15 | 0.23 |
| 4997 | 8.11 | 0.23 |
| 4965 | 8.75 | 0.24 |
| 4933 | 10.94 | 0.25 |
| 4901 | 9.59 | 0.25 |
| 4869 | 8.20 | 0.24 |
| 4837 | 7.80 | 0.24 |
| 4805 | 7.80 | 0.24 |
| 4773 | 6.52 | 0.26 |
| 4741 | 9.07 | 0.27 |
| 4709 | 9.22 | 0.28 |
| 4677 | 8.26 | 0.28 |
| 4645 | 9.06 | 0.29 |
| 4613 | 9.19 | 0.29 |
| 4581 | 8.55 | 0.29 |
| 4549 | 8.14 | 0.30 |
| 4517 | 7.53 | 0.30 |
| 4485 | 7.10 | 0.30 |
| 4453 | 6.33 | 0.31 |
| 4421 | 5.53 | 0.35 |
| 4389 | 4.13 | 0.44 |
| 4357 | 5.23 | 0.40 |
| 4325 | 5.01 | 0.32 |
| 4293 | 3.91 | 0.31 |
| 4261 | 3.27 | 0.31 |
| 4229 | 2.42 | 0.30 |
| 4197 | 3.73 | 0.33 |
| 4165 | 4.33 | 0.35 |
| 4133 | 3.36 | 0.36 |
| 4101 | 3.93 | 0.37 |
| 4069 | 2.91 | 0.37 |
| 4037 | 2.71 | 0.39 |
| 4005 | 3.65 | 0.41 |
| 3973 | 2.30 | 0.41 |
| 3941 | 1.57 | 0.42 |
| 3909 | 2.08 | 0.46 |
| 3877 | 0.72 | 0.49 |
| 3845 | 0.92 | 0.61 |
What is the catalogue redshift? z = 0.00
